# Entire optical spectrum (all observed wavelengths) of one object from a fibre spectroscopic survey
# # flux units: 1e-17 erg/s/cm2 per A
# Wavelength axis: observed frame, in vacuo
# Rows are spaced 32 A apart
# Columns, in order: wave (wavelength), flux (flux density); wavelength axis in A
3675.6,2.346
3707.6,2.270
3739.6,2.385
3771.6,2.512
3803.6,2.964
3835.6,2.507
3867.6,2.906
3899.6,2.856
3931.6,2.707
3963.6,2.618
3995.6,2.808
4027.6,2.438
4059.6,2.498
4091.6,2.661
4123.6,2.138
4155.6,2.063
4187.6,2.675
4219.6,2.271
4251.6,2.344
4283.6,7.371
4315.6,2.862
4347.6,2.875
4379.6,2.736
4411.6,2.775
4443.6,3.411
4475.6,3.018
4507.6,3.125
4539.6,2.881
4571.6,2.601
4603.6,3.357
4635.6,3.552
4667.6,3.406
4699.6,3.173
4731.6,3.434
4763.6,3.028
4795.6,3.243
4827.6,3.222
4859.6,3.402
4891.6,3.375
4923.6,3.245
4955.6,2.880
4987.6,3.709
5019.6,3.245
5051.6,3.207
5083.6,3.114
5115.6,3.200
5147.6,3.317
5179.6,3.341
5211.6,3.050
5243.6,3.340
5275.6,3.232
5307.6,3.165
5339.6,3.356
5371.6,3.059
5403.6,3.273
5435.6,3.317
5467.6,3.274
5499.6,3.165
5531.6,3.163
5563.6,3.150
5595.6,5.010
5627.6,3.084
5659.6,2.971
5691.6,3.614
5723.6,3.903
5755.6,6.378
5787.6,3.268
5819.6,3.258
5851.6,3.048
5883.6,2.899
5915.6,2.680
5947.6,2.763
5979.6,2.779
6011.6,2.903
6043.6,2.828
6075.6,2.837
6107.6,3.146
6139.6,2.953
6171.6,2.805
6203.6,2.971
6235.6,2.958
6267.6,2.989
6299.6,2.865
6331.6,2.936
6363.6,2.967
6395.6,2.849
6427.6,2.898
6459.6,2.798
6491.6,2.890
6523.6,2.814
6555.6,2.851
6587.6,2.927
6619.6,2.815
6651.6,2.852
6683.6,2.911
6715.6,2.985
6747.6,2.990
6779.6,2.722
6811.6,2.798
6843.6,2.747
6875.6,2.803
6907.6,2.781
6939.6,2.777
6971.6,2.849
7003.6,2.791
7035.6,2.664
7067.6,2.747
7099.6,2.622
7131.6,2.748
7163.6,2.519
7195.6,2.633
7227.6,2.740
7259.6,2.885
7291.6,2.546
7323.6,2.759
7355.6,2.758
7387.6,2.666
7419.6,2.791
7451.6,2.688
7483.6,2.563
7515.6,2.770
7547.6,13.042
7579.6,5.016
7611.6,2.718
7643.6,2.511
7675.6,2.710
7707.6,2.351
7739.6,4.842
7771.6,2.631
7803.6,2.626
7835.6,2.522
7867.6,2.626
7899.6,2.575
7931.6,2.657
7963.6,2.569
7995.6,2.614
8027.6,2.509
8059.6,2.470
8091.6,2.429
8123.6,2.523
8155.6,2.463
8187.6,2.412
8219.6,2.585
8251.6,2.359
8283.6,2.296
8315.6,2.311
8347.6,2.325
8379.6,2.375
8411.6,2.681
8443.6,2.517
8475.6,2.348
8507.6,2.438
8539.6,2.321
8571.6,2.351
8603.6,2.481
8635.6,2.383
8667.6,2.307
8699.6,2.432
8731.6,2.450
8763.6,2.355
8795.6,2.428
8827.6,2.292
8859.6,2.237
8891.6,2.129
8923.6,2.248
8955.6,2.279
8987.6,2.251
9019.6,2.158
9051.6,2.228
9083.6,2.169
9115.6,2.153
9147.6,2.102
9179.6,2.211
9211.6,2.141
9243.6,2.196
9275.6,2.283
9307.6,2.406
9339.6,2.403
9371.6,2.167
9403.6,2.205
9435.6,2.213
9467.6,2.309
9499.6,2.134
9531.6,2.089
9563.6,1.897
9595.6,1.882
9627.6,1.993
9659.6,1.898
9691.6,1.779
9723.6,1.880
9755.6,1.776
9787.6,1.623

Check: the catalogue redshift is 0.151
